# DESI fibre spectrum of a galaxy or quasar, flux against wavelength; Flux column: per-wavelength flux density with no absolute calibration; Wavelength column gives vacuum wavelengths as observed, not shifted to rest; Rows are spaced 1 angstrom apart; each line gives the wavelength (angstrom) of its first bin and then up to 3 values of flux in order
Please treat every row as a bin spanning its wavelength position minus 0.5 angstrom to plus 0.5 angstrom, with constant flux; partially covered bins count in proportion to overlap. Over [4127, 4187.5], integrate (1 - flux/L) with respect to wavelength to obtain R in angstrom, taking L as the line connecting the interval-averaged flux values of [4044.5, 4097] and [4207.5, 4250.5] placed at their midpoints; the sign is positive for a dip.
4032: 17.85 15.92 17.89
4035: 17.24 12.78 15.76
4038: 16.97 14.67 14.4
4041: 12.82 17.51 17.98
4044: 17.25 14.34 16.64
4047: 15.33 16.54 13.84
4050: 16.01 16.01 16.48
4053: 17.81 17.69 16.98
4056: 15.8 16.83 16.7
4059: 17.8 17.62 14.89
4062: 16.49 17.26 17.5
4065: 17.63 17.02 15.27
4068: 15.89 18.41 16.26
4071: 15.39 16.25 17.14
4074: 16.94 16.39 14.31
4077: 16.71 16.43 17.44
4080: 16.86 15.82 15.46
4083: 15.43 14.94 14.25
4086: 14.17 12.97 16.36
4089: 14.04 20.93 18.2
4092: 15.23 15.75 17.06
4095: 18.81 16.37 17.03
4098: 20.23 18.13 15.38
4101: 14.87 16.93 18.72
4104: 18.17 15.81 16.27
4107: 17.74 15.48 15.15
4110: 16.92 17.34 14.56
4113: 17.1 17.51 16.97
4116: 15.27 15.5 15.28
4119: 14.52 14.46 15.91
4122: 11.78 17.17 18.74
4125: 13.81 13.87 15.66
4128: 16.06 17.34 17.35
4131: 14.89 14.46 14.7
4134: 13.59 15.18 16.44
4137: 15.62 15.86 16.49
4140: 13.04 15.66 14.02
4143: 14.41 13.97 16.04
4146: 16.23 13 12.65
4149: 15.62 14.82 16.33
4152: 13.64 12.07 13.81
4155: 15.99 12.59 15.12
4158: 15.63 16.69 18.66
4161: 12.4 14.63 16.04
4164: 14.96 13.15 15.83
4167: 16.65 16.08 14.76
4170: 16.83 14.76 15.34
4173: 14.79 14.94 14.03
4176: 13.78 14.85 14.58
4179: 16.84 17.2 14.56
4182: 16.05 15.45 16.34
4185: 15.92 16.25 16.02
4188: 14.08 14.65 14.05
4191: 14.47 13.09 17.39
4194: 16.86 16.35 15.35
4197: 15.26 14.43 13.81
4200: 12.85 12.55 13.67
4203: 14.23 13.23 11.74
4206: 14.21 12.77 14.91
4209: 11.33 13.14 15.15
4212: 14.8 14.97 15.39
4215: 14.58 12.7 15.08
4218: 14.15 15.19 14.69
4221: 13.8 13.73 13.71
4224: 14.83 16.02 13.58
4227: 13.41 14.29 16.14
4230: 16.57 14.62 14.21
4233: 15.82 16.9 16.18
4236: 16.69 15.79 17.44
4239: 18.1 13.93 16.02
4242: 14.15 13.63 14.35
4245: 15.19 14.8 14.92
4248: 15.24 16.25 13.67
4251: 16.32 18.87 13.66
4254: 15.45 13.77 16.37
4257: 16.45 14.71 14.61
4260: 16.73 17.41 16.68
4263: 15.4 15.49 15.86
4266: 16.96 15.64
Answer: 1.4 angstrom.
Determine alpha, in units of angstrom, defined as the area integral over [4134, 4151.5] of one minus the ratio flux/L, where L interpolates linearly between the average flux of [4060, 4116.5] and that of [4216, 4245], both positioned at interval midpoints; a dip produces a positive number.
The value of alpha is 1.05 angstrom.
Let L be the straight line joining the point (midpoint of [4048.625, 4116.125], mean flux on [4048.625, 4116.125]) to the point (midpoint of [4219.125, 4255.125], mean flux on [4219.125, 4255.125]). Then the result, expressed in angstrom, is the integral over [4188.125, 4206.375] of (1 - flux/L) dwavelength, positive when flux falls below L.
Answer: 1.4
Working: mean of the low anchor 16.5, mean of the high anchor 15.2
